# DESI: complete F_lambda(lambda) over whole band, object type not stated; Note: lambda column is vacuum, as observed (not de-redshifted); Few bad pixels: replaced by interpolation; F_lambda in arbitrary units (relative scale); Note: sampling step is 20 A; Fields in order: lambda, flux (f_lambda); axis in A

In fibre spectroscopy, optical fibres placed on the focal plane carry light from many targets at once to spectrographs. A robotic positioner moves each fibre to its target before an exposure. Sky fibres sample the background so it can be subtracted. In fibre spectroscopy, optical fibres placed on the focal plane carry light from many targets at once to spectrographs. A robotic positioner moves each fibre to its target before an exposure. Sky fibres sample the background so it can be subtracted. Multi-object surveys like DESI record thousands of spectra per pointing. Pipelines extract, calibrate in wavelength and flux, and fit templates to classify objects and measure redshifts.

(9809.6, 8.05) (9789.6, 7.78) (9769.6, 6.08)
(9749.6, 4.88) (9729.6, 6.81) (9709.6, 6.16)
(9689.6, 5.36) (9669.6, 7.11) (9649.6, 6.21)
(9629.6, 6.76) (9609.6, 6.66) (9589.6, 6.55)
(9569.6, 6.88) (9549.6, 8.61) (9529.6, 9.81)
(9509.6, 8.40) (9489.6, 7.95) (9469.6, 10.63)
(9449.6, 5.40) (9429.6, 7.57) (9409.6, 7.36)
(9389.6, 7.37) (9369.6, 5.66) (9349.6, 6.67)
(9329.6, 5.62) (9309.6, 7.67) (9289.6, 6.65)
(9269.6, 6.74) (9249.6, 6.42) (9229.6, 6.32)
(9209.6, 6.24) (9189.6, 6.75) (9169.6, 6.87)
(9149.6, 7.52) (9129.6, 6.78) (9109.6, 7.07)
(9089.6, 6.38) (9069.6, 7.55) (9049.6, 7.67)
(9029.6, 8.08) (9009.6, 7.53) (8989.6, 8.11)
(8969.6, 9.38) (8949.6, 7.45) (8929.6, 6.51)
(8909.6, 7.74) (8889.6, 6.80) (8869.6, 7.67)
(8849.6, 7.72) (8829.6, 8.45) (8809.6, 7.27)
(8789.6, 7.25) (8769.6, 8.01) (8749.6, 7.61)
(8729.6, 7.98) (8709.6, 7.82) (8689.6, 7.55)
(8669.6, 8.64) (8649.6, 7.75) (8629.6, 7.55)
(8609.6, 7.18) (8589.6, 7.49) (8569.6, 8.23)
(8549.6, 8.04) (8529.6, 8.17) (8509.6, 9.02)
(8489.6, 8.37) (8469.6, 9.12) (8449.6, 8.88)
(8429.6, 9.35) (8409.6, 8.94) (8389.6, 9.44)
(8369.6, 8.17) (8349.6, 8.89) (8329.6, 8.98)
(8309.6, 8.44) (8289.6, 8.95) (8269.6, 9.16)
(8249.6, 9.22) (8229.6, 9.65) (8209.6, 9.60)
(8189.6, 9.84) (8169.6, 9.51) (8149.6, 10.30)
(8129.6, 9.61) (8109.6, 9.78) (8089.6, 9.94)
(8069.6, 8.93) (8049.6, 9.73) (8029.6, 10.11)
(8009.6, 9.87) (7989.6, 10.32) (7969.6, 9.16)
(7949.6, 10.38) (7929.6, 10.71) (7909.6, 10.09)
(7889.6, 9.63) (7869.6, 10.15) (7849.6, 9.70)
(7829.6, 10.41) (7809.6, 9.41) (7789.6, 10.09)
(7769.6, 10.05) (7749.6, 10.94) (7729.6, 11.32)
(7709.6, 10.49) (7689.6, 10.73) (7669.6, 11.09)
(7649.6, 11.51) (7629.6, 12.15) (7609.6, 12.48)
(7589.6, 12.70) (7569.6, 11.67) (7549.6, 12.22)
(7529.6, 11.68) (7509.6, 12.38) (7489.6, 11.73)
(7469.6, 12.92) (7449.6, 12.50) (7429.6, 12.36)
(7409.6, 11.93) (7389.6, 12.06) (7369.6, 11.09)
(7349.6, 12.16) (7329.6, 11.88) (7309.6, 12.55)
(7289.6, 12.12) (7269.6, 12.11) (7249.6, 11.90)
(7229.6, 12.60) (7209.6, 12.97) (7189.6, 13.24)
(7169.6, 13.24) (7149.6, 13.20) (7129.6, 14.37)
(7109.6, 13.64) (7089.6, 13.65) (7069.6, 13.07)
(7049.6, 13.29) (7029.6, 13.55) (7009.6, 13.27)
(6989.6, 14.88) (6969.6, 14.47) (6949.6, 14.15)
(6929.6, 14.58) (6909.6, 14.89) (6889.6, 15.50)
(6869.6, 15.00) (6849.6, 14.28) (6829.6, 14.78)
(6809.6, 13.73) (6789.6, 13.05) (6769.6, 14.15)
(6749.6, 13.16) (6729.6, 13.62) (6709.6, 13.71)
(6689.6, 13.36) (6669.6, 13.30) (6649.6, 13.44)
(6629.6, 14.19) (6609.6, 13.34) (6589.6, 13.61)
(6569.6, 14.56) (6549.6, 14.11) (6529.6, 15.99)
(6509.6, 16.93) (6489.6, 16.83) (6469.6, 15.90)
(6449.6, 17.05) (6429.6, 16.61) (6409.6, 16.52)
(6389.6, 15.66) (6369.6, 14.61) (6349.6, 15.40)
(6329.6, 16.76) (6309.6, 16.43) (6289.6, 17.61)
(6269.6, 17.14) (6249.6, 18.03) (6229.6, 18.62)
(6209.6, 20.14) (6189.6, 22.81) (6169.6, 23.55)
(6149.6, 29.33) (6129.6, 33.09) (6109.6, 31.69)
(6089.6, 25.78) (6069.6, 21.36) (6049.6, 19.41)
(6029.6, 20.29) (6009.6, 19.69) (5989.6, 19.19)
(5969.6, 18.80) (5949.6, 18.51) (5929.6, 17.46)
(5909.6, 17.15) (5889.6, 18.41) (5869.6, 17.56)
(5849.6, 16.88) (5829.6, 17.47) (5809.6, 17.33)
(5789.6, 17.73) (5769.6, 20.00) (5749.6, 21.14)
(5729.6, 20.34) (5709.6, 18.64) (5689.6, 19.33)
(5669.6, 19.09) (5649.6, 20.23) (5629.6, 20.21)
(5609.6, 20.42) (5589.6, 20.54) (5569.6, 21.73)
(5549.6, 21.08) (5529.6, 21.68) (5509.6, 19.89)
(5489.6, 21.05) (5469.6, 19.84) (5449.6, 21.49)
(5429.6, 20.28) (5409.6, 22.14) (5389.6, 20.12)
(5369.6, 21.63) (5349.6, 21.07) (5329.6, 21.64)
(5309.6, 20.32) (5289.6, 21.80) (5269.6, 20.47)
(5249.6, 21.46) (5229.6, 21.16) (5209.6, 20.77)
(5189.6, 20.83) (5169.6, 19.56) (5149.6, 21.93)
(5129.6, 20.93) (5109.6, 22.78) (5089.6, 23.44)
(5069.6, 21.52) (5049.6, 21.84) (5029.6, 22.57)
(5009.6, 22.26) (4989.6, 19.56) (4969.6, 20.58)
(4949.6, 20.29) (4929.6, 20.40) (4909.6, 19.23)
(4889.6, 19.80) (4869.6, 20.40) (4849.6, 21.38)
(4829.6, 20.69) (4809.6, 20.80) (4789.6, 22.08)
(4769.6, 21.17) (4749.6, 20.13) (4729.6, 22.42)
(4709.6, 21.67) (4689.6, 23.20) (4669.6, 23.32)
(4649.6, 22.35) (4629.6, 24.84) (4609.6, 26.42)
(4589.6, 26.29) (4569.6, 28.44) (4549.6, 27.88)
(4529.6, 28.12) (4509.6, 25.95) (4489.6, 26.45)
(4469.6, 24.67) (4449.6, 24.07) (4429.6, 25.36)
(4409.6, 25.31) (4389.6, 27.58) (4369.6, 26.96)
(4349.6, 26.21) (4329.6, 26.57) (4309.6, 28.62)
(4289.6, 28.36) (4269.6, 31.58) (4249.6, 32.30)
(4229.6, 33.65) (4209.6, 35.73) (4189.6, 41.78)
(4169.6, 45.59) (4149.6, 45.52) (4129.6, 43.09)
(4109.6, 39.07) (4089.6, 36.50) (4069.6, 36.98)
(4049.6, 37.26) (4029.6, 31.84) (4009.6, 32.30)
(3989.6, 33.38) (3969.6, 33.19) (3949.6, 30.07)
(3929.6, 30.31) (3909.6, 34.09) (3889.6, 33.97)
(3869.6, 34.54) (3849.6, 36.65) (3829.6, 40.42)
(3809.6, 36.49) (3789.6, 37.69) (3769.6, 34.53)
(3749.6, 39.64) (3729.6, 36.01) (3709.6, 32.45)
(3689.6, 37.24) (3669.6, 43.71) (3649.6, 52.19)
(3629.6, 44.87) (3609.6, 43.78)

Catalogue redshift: 1.19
